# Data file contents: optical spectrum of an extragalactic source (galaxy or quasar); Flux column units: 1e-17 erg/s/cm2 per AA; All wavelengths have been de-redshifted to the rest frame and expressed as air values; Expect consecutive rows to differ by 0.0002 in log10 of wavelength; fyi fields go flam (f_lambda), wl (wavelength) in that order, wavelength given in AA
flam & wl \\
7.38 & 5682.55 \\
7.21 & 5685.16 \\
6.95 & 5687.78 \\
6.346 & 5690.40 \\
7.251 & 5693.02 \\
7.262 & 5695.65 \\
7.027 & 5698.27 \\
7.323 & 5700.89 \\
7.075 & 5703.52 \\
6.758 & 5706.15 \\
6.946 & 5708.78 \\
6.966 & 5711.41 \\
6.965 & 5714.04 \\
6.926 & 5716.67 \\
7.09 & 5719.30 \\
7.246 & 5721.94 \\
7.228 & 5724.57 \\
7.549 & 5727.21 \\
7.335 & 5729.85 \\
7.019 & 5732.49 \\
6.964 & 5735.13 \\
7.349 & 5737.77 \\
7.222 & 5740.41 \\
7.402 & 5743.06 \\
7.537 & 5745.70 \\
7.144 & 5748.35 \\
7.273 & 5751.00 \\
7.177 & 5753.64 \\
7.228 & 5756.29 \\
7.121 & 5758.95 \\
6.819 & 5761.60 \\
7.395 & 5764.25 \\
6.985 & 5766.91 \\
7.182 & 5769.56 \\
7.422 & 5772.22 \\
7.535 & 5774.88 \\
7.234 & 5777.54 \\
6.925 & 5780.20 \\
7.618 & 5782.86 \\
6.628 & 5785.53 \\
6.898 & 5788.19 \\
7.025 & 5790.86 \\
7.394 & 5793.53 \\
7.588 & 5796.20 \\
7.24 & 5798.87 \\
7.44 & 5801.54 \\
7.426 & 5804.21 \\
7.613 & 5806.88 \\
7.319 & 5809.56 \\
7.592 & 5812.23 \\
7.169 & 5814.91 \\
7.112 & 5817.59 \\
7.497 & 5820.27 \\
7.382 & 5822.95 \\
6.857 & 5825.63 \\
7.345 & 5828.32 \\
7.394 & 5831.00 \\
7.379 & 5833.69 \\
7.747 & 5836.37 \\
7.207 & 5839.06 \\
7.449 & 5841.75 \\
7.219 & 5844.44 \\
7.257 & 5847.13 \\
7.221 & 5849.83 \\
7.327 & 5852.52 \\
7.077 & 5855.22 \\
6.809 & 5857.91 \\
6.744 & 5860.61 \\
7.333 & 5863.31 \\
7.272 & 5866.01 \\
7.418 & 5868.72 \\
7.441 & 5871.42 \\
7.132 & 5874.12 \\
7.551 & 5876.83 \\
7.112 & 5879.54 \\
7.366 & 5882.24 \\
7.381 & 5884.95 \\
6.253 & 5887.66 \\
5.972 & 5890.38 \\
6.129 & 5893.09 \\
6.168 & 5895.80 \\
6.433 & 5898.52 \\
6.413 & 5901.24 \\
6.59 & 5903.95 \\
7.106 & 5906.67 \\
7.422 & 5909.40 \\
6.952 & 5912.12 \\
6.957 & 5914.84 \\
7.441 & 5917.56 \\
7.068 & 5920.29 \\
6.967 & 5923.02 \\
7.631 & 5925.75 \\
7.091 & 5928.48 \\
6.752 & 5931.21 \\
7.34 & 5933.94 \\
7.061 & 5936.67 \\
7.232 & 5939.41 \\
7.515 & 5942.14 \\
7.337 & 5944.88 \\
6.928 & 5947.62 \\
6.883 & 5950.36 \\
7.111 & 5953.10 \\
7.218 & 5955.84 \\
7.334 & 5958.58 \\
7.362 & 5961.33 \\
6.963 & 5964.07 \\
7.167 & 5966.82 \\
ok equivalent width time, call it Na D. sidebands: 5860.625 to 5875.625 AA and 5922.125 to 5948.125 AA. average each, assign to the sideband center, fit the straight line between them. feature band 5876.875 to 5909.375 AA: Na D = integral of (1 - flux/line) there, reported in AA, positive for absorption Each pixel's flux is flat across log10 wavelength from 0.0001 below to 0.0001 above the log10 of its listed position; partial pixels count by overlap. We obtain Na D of 2.44 AA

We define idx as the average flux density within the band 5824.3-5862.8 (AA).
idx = 7.22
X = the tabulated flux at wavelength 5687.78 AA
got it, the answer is 6.95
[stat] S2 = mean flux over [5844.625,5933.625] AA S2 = 7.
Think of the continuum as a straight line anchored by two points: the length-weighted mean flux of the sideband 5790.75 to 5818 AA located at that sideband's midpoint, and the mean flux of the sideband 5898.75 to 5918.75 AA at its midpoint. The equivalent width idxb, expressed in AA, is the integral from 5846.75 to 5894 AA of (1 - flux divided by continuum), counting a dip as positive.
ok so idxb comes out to 0.41 AA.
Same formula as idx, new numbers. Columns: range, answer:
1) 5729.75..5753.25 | 7.24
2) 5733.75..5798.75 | 7.21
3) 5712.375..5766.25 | 7.2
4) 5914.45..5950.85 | 7.17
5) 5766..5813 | 7.28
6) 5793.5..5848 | 7.36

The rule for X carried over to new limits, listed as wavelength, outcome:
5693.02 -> 7.251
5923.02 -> 6.967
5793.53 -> 7.394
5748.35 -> 7.144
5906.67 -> 7.106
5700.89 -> 7.323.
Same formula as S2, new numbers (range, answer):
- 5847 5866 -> 7.11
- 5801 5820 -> 7.39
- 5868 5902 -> 6.82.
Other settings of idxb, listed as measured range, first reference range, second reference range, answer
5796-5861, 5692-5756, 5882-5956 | -2.31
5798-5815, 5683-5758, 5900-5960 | -0.70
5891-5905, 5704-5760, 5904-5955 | 1.61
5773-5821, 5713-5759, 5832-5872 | -0.36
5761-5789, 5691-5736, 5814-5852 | 0.17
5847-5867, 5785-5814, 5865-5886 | 0.57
